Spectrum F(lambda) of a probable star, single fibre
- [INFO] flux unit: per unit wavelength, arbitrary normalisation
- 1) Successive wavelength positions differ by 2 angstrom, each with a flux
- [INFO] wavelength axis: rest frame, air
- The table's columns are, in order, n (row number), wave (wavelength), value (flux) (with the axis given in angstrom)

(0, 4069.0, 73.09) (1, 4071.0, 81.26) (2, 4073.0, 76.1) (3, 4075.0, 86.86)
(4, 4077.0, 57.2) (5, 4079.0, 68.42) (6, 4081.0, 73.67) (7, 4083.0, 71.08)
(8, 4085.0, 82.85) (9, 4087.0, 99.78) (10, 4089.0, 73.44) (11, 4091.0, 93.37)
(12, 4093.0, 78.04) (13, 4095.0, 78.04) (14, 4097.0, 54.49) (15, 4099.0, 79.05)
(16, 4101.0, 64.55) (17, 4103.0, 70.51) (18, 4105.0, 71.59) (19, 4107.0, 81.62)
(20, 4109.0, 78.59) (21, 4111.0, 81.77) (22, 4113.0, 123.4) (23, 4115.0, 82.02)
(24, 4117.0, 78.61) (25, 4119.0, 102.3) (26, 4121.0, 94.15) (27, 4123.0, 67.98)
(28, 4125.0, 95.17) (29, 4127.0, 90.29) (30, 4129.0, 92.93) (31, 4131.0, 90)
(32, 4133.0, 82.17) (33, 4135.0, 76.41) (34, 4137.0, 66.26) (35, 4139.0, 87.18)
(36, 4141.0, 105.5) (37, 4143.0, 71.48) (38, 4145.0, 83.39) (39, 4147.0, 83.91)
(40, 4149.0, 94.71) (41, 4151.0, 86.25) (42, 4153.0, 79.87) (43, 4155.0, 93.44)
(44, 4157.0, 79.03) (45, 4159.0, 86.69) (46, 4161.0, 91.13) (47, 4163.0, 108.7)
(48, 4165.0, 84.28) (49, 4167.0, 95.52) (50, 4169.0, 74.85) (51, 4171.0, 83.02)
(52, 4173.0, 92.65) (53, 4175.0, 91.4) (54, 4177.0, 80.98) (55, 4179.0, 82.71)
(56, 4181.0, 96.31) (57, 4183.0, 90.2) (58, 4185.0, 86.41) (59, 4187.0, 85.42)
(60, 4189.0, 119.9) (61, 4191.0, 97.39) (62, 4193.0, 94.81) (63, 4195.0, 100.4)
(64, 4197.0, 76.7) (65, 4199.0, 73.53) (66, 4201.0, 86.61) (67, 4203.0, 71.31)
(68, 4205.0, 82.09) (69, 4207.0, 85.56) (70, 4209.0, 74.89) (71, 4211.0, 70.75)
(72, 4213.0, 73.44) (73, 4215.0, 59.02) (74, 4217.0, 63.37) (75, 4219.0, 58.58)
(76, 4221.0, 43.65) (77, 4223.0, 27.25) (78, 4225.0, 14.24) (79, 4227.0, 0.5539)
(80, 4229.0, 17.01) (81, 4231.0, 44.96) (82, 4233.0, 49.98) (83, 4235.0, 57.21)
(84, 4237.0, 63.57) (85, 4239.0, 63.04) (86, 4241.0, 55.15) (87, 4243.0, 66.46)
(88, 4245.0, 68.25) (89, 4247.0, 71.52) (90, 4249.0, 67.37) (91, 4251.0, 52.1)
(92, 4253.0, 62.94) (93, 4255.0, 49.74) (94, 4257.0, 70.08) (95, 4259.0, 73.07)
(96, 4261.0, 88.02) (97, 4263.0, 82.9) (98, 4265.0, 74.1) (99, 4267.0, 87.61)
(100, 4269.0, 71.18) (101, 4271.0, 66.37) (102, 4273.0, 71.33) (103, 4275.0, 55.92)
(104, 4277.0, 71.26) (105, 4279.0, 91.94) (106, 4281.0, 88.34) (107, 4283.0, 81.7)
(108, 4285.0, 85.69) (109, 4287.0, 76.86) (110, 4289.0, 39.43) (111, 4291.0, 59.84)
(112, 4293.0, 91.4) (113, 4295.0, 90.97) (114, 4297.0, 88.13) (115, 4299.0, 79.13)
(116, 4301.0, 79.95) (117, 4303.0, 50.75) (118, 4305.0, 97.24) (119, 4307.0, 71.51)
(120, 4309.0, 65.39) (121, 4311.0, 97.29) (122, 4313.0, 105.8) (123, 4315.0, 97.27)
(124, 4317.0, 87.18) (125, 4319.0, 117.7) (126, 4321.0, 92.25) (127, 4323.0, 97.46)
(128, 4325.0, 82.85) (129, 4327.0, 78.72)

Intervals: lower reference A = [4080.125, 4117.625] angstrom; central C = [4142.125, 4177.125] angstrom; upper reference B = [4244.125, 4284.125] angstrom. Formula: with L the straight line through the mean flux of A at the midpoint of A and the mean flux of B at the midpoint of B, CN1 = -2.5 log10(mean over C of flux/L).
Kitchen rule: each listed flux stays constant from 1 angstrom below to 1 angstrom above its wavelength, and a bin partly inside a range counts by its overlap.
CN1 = -0.13 mag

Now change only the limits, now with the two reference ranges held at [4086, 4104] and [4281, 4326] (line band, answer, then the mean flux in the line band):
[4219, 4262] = 0.473 mag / 52.8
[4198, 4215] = 0.058 mag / 76.2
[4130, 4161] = -0.082 mag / 84.6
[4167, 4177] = -0.088 mag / 86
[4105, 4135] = -0.132 mag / 87.7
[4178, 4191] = -0.177 mag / 93.8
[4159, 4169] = -0.166 mag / 92.1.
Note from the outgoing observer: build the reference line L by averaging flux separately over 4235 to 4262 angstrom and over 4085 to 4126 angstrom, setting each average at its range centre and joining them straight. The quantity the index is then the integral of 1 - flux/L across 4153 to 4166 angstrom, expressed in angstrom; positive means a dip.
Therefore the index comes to -2.37 angstrom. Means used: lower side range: 82.4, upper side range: 65.2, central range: 89.7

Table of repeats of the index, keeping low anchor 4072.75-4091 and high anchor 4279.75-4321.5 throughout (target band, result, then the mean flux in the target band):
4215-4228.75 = 7.7 angstrom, 35.4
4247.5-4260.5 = 2.9 angstrom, 63.9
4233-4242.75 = 2.7 angstrom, 59.3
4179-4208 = -3.1 angstrom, 88.8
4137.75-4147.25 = -0.8 angstrom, 86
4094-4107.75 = 1.2 angstrom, 71.2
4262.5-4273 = 0.8 angstrom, 75.6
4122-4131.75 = -1.1 angstrom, 87.2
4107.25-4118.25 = -1.5 angstrom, 88.7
